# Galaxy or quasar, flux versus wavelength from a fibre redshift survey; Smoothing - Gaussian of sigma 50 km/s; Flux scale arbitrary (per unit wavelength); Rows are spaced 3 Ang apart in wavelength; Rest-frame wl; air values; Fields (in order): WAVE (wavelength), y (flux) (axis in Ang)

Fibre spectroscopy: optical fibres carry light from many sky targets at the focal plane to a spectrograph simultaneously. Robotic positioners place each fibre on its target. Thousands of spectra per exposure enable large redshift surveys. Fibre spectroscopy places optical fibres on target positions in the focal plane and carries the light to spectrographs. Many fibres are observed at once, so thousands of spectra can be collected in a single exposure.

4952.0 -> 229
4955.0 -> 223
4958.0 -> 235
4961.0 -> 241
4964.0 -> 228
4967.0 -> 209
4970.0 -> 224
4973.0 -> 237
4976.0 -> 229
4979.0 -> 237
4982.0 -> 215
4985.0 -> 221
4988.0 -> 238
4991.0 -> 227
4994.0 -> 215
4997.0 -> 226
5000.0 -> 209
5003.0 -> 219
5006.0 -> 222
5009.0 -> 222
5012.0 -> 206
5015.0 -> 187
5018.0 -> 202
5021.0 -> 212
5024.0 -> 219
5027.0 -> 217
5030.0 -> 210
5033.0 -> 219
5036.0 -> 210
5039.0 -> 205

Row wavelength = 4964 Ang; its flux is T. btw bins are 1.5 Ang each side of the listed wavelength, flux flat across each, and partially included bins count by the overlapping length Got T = 228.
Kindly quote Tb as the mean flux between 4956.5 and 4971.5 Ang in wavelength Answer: 227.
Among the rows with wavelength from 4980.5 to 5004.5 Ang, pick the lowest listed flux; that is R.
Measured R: 209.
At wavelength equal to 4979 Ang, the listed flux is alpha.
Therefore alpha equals 237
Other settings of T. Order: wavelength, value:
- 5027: 217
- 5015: 187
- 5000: 209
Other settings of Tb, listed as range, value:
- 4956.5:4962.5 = 238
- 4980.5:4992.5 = 225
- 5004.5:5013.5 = 217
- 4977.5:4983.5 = 226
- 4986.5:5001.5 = 223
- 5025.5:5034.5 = 215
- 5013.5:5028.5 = 207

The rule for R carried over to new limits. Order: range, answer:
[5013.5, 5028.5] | 187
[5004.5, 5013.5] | 206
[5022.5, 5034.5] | 210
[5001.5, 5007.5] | 219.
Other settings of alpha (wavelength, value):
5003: 219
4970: 224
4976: 229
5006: 222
